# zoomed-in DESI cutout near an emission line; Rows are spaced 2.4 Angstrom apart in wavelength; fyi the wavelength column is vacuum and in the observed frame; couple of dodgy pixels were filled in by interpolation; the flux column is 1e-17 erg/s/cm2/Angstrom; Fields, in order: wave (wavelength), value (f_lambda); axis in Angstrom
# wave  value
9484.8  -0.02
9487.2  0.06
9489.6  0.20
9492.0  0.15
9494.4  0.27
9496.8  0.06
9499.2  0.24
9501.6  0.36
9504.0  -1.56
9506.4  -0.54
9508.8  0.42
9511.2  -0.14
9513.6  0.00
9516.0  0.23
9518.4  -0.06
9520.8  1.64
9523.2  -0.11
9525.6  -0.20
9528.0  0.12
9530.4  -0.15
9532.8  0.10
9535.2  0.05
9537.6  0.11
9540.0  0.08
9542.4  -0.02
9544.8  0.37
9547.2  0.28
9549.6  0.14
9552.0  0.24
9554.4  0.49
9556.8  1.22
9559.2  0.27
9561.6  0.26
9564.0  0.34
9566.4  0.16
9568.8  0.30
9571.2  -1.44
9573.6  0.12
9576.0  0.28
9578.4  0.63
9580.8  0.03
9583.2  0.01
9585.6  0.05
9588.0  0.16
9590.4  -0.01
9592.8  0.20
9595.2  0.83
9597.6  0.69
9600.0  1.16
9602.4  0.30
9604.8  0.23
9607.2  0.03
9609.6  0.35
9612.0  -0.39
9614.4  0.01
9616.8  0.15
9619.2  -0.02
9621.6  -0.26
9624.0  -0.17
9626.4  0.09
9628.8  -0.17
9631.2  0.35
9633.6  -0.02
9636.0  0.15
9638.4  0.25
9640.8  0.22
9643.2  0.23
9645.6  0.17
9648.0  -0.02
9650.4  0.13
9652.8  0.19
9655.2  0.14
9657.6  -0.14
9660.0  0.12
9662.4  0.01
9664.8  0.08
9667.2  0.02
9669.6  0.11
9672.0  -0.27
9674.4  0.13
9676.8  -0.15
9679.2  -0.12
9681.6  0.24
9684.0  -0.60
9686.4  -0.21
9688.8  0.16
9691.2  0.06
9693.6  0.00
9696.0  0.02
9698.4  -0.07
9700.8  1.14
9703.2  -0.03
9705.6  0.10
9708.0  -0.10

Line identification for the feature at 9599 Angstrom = [O III] 5007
